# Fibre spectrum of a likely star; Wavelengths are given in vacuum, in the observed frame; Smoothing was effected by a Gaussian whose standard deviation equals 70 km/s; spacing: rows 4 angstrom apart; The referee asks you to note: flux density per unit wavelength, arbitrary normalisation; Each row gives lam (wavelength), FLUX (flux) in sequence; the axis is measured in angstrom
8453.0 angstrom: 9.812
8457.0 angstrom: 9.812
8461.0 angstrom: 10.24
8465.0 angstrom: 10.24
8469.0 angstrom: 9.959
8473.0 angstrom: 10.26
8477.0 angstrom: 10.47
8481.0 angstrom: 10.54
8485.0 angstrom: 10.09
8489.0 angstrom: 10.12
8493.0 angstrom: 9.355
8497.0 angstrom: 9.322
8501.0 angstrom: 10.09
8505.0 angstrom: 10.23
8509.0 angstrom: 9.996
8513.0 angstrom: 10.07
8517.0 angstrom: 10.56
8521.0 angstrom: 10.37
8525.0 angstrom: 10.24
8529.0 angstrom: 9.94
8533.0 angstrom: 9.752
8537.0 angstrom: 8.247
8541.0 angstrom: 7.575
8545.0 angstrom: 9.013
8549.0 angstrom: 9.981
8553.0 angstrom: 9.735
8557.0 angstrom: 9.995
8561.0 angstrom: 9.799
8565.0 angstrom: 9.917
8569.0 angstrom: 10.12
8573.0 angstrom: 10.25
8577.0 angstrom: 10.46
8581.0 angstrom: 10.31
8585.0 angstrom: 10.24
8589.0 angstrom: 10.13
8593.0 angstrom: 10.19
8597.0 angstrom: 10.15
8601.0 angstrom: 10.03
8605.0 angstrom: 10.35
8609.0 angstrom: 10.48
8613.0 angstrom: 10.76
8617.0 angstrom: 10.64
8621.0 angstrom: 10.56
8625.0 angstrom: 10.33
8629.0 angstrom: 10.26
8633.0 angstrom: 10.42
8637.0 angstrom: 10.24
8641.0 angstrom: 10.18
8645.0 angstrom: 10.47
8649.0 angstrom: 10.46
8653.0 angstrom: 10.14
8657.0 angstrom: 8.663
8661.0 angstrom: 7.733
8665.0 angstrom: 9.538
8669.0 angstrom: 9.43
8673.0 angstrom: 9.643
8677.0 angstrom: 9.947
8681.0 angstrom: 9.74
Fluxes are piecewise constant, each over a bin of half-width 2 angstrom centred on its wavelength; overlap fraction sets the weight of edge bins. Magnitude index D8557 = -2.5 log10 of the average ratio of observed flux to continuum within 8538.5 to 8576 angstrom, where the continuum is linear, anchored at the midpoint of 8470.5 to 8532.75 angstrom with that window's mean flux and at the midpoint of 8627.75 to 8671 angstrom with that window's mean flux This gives 0.04 mag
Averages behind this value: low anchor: 10.1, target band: 9.6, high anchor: 9.77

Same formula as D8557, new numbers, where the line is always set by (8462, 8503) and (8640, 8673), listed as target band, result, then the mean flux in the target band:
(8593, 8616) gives -0.07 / 10.4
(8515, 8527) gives -0.05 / 10.4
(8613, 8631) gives -0.09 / 10.5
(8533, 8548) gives 0.15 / 8.59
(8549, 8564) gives 0.00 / 9.87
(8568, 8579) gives -0.05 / 10.3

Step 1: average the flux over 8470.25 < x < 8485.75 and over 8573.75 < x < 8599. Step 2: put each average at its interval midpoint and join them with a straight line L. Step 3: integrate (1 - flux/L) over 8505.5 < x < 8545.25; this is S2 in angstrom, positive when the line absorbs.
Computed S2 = 2.6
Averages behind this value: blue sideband 10.3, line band 9.63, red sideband 10.2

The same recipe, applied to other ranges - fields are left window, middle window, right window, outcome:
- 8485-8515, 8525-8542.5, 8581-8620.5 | 1.7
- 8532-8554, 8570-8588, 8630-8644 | -1.5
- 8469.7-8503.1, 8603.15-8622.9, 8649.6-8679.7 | -2.1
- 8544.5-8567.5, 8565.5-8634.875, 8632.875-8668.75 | -4.0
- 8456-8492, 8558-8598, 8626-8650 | 0.5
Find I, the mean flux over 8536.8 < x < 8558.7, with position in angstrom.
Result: 9.15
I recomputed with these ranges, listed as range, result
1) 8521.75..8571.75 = 9.56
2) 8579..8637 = 10.3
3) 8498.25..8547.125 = 9.67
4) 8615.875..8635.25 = 10.4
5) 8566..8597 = 10.2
